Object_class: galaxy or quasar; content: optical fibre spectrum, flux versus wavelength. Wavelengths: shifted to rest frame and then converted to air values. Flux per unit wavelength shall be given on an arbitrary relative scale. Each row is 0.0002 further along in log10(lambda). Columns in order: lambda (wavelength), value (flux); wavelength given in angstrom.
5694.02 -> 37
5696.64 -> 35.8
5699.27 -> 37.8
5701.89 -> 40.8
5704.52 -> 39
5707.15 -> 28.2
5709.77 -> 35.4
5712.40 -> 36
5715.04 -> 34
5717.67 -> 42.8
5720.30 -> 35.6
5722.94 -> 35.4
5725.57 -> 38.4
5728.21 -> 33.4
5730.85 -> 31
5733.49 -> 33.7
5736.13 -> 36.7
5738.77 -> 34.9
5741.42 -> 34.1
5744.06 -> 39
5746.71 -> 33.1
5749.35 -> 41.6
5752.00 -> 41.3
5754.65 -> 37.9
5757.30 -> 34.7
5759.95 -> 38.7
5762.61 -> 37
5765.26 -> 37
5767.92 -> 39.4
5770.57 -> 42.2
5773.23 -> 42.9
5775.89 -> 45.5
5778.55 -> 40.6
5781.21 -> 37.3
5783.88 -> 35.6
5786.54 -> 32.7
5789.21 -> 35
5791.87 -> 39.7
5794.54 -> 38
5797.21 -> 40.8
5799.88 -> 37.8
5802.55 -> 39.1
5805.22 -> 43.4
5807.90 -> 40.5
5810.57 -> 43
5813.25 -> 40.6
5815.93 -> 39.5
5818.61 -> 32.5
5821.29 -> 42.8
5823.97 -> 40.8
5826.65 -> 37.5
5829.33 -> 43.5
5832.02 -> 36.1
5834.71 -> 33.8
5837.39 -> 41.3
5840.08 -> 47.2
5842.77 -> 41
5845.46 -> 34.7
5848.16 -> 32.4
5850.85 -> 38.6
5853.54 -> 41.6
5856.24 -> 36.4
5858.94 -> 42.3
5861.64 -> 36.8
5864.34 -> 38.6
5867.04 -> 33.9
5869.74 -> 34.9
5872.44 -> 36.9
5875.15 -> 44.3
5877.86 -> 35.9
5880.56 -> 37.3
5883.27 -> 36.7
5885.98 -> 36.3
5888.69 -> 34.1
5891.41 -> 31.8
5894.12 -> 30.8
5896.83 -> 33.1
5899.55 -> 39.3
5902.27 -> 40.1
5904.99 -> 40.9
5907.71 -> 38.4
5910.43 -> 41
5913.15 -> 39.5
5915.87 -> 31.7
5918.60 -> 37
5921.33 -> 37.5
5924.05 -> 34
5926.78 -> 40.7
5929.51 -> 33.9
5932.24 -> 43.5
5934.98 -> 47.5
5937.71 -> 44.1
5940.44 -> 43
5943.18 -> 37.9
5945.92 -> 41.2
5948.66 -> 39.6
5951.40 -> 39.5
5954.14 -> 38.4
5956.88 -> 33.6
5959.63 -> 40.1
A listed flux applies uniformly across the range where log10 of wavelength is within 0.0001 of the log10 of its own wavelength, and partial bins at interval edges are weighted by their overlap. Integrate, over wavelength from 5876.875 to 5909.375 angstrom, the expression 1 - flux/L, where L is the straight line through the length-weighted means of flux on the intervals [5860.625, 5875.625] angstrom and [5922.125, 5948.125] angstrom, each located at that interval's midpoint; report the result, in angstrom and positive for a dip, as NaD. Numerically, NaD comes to 1.8 angstrom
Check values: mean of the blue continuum 37.2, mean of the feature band 36.3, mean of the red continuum 40.5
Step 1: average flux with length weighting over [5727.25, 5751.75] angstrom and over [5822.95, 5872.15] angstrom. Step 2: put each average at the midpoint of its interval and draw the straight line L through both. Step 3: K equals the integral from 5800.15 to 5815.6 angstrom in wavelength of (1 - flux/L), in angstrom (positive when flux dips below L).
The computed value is -1.5 angstrom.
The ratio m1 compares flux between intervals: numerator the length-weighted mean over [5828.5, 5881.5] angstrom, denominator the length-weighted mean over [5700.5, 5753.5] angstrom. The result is 1.1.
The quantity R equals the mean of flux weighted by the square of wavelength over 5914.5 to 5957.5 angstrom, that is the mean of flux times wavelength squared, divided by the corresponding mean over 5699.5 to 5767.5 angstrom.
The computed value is 1.1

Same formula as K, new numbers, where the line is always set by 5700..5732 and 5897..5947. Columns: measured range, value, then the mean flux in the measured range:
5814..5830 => -0.7 angstrom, 39.3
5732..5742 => 0.4 angstrom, 34.8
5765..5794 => -1.6 angstrom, 38.9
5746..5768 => -0.8 angstrom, 37.9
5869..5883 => 0.2 angstrom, 37.9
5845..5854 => 0.4 angstrom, 36.6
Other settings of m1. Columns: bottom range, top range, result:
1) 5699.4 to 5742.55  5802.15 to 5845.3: 1.12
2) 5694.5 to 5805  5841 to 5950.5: 1.02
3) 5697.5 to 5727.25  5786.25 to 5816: 1.08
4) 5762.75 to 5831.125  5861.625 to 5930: 0.93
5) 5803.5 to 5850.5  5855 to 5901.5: 0.93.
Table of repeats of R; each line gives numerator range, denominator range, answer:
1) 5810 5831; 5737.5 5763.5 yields 1.10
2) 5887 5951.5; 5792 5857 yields 1.01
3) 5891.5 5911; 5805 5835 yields 0.97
